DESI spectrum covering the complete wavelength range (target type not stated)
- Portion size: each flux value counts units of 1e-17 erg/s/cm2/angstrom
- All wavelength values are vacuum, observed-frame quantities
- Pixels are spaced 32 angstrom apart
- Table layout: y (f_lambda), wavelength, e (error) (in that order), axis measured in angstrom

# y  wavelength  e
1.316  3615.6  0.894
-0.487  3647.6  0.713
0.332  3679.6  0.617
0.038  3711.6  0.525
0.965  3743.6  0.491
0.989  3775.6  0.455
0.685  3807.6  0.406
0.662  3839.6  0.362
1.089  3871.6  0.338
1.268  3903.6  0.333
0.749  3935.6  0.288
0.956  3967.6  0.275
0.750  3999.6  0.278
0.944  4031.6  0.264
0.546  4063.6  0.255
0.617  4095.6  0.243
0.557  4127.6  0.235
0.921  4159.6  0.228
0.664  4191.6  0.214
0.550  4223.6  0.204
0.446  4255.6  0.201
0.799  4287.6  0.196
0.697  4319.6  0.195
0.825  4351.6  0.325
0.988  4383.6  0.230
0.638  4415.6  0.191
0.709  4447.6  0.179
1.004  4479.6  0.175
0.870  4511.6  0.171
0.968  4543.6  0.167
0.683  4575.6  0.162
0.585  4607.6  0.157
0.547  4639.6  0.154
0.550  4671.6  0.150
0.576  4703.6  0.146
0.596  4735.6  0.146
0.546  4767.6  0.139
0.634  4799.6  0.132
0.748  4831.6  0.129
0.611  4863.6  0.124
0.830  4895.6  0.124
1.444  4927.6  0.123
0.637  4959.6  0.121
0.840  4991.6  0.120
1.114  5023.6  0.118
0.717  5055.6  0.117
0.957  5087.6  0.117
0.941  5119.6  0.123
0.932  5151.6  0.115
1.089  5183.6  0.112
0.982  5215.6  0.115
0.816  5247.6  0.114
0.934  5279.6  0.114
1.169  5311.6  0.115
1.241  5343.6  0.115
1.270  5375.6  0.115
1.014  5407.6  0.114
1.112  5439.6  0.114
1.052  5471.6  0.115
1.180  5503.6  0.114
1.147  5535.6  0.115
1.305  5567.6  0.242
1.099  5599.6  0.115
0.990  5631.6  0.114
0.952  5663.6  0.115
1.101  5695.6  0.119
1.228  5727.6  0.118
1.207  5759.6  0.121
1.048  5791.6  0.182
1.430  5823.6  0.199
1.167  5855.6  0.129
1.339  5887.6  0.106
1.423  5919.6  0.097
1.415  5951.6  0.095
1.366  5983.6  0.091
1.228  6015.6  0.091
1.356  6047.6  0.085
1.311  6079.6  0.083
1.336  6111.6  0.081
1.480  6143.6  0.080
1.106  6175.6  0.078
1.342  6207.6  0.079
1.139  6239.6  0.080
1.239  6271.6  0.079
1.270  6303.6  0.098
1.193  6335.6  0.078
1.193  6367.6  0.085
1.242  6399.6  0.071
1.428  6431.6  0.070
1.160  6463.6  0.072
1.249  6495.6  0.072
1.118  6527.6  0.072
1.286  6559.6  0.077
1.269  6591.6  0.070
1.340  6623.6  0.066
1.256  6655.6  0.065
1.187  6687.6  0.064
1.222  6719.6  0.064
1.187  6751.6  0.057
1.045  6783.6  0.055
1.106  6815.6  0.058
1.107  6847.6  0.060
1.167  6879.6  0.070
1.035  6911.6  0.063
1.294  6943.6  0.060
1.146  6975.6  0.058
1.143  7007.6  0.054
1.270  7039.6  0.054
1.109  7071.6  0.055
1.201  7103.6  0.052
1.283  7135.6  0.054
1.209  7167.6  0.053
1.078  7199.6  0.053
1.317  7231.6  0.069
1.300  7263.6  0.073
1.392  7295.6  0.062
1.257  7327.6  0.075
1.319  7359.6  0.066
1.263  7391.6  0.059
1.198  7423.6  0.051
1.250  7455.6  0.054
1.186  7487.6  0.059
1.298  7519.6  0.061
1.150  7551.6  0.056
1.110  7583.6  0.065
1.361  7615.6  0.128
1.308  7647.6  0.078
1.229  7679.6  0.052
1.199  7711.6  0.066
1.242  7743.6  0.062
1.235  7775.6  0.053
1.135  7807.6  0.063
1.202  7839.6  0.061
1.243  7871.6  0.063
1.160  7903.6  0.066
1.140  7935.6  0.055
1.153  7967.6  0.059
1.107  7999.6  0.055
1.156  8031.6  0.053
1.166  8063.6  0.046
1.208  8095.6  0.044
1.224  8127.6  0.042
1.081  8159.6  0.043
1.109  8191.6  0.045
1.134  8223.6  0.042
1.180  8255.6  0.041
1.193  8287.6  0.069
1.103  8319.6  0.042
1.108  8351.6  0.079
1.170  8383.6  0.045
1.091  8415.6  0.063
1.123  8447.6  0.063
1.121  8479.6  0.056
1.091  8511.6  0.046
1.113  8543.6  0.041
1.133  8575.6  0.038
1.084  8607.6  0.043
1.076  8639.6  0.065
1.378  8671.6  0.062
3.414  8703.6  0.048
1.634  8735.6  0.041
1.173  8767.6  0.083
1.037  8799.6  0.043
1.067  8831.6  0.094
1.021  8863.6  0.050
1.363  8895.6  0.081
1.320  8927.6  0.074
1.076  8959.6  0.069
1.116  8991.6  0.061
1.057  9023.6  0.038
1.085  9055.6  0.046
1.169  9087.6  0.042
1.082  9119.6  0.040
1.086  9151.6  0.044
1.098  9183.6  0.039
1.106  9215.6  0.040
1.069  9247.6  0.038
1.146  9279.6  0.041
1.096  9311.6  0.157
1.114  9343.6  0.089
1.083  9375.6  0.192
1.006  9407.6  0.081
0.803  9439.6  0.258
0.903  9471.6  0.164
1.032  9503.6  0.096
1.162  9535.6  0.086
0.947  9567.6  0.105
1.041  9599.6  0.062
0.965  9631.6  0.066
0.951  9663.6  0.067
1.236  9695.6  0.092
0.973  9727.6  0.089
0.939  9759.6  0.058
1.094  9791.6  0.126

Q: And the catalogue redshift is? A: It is 0.32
